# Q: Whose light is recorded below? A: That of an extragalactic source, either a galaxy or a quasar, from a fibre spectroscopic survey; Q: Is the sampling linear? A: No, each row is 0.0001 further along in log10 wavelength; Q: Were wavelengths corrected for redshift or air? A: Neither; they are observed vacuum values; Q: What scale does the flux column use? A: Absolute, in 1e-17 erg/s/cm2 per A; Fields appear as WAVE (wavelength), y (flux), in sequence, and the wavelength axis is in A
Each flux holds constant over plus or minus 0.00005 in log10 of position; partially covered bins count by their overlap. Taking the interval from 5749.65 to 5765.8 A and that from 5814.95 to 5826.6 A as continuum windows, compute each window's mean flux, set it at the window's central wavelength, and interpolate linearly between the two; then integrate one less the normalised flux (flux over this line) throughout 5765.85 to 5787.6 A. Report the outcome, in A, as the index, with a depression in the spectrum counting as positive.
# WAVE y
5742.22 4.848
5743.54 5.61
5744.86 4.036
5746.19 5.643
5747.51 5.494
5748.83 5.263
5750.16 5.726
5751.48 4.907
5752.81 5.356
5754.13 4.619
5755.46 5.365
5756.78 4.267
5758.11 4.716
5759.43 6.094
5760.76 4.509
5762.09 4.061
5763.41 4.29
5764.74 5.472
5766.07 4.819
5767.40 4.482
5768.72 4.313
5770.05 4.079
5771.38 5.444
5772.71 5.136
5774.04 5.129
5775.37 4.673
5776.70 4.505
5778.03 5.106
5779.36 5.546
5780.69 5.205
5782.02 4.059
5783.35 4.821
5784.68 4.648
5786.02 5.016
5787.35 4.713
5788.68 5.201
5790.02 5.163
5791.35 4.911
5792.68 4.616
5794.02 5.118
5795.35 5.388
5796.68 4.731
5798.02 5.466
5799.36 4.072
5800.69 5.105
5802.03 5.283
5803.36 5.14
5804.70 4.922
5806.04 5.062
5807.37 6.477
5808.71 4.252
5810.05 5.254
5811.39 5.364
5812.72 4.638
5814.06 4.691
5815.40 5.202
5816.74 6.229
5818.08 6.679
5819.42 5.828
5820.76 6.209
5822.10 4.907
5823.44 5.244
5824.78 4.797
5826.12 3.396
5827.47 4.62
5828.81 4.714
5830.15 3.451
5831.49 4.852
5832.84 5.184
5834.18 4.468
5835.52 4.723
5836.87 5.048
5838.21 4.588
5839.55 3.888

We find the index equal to 1.2 A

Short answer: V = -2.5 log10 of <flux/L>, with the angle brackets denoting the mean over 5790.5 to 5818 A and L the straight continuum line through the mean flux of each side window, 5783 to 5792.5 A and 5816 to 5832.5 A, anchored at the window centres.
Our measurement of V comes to -0.031 mag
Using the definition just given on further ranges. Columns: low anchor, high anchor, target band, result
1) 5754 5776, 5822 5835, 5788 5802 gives -0.070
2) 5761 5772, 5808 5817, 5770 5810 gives -0.034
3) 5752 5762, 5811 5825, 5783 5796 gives 0.054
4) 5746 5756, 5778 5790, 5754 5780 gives 0.059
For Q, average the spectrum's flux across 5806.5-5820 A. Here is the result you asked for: 5.45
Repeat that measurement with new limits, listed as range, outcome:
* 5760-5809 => 4.9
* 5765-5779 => 4.81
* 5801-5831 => 5.11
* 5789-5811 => 5.06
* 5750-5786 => 4.86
